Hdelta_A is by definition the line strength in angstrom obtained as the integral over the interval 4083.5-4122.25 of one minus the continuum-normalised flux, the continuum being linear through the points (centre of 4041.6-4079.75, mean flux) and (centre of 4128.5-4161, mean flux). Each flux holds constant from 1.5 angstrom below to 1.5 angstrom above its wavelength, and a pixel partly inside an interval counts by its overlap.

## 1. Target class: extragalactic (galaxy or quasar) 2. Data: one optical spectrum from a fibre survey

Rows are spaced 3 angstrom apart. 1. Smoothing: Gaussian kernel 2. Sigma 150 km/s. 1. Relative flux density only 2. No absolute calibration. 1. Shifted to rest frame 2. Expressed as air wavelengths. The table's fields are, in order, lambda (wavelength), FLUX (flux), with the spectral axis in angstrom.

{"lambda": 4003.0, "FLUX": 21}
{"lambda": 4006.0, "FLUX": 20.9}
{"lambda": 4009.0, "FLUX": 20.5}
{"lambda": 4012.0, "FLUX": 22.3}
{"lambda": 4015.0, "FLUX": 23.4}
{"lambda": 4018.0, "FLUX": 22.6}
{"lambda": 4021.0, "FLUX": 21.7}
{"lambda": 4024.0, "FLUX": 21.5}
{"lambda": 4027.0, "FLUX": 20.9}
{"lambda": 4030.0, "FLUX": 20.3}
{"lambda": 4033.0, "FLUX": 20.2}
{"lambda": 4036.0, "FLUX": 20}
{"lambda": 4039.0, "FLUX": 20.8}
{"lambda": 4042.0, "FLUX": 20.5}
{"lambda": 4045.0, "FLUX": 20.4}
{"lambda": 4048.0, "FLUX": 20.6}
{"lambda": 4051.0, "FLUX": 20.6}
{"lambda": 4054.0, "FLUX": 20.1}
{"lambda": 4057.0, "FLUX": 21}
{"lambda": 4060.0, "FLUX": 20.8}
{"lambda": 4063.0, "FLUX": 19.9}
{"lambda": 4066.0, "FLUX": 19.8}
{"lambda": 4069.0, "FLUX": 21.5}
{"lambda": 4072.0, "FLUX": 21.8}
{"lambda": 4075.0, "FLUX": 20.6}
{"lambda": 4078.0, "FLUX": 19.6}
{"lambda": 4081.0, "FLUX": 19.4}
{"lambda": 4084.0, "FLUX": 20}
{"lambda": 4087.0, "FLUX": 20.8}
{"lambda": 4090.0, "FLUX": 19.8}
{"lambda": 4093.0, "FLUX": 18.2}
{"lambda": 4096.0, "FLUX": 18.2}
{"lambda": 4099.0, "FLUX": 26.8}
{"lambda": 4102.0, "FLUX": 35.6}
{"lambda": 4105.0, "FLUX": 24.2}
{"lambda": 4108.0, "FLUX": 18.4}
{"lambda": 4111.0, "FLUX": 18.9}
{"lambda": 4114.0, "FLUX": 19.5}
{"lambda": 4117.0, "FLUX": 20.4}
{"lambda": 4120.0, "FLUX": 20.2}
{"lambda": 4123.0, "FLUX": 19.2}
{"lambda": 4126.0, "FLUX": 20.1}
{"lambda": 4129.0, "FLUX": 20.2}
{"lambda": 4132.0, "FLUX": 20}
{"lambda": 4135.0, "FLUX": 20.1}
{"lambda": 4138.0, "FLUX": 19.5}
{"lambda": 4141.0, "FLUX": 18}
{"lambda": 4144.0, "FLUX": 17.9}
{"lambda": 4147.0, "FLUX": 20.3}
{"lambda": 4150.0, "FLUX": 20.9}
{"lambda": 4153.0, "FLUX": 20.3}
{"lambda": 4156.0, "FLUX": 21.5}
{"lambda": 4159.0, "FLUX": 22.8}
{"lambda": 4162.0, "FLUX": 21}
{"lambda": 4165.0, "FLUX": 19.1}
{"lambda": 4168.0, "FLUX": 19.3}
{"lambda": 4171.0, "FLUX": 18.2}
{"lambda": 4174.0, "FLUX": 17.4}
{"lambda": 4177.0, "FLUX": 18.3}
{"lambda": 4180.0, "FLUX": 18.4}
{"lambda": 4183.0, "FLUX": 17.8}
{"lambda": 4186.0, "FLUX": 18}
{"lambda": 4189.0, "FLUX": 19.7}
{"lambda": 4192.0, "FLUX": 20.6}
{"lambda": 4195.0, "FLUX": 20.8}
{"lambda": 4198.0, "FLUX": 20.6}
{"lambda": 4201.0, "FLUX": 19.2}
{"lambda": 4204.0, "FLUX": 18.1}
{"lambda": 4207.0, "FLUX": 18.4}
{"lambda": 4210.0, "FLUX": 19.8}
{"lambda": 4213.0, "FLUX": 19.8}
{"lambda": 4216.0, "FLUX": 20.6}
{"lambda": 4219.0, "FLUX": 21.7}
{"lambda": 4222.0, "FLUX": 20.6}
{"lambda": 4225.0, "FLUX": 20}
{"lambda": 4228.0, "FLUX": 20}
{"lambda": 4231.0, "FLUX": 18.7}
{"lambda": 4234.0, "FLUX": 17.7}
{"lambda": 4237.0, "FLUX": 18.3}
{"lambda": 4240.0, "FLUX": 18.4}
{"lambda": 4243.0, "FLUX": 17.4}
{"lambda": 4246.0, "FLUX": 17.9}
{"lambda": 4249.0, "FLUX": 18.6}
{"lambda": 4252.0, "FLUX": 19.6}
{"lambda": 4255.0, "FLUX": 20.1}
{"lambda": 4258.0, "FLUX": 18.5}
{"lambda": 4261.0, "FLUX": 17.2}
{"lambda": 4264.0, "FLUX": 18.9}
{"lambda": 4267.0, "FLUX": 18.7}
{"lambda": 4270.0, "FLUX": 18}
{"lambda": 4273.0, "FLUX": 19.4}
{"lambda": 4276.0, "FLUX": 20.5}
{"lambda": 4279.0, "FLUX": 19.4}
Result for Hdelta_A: -2.4 angstrom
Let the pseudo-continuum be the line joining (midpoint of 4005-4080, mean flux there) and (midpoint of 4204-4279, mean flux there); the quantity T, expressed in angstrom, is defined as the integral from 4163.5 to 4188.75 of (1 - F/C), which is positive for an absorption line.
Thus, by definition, 1.67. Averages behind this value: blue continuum 20.9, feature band 18.4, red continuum 19.1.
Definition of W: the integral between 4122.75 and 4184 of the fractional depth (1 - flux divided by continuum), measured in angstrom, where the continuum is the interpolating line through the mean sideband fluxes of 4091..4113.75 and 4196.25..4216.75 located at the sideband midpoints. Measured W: 4.5 angstrom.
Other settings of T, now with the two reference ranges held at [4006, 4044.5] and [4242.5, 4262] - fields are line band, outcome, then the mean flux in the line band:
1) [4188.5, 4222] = -1.5 angstrom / 20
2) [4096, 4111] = -3.3 angstrom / 24.7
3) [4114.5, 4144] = 0.5 angstrom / 19.6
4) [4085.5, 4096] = 0.5 angstrom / 19.4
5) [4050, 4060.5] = 0.1 angstrom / 20.6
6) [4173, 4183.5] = 0.8 angstrom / 18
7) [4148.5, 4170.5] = -1.1 angstrom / 20.6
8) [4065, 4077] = -0.1 angstrom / 20.9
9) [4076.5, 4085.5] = 0.4 angstrom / 19.7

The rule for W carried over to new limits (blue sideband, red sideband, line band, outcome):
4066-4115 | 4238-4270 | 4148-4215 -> 0.8 angstrom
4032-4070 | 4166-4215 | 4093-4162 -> -4.5 angstrom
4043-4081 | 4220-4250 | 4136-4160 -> -0.5 angstrom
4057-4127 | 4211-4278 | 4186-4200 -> -0.2 angstrom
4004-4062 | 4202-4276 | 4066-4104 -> -2.4 angstrom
